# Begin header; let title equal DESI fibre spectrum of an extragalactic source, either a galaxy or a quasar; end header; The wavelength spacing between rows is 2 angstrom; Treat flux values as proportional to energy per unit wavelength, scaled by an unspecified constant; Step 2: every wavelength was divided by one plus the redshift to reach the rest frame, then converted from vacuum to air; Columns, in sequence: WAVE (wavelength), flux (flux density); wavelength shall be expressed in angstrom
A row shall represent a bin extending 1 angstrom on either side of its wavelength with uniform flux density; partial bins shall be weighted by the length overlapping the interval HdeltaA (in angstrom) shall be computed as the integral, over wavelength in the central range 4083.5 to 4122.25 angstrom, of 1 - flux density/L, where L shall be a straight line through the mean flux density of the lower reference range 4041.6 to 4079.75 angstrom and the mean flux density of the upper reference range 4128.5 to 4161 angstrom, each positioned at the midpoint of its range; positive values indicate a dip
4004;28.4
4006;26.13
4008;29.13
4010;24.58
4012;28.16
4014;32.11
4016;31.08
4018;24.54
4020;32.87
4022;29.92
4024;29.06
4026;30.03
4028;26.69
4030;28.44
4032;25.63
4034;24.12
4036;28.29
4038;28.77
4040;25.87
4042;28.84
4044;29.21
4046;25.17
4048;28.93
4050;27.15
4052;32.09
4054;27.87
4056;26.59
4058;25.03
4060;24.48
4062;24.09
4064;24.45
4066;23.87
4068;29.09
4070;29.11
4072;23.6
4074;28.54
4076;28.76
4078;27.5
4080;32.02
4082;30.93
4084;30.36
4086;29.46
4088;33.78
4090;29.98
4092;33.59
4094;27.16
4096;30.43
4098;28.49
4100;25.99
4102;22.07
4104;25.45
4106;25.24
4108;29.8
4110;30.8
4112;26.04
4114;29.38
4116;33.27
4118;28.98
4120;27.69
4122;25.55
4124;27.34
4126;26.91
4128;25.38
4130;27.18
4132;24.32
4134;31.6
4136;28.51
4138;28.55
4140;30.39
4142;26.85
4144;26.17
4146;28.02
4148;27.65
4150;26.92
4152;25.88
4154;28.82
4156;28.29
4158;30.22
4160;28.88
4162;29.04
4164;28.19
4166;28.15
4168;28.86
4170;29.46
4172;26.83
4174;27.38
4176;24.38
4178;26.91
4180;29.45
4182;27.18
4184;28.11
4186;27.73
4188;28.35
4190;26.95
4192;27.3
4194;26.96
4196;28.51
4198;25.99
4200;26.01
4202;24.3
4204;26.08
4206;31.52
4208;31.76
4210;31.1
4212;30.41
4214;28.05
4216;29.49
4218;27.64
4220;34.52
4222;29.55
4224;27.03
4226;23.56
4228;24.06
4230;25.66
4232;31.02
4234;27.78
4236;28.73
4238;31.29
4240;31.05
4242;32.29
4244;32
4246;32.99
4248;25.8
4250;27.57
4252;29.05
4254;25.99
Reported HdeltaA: -1.6 angstrom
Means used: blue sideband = 27.1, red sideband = 28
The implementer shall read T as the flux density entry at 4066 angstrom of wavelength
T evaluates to 23.87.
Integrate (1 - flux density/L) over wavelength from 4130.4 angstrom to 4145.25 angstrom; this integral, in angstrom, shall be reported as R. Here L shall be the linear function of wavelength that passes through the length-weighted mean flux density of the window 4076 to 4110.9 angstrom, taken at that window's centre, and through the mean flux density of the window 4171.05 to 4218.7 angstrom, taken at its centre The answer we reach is 0.2 angstrom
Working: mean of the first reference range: 29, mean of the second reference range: 27.9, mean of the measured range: 28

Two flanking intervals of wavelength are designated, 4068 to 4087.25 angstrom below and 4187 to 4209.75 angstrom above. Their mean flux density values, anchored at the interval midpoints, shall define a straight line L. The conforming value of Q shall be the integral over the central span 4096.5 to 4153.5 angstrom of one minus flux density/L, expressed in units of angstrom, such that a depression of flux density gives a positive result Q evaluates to 1.88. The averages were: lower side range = 29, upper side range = 27.7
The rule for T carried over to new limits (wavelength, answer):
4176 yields 24.38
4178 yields 26.91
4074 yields 28.54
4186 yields 27.73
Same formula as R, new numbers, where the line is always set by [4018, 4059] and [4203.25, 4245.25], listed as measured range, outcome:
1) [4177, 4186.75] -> 0.38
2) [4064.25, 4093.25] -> -0.96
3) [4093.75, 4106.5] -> 0.89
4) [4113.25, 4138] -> 0.49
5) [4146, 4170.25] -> 0.43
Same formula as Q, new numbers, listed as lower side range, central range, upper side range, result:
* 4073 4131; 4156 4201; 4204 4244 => 1.9 angstrom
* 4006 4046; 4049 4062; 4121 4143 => 0.5 angstrom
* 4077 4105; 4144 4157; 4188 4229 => 0.5 angstrom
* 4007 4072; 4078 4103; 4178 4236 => -1.5 angstrom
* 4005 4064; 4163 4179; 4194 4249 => 0.5 angstrom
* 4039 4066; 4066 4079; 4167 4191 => -0.3 angstrom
